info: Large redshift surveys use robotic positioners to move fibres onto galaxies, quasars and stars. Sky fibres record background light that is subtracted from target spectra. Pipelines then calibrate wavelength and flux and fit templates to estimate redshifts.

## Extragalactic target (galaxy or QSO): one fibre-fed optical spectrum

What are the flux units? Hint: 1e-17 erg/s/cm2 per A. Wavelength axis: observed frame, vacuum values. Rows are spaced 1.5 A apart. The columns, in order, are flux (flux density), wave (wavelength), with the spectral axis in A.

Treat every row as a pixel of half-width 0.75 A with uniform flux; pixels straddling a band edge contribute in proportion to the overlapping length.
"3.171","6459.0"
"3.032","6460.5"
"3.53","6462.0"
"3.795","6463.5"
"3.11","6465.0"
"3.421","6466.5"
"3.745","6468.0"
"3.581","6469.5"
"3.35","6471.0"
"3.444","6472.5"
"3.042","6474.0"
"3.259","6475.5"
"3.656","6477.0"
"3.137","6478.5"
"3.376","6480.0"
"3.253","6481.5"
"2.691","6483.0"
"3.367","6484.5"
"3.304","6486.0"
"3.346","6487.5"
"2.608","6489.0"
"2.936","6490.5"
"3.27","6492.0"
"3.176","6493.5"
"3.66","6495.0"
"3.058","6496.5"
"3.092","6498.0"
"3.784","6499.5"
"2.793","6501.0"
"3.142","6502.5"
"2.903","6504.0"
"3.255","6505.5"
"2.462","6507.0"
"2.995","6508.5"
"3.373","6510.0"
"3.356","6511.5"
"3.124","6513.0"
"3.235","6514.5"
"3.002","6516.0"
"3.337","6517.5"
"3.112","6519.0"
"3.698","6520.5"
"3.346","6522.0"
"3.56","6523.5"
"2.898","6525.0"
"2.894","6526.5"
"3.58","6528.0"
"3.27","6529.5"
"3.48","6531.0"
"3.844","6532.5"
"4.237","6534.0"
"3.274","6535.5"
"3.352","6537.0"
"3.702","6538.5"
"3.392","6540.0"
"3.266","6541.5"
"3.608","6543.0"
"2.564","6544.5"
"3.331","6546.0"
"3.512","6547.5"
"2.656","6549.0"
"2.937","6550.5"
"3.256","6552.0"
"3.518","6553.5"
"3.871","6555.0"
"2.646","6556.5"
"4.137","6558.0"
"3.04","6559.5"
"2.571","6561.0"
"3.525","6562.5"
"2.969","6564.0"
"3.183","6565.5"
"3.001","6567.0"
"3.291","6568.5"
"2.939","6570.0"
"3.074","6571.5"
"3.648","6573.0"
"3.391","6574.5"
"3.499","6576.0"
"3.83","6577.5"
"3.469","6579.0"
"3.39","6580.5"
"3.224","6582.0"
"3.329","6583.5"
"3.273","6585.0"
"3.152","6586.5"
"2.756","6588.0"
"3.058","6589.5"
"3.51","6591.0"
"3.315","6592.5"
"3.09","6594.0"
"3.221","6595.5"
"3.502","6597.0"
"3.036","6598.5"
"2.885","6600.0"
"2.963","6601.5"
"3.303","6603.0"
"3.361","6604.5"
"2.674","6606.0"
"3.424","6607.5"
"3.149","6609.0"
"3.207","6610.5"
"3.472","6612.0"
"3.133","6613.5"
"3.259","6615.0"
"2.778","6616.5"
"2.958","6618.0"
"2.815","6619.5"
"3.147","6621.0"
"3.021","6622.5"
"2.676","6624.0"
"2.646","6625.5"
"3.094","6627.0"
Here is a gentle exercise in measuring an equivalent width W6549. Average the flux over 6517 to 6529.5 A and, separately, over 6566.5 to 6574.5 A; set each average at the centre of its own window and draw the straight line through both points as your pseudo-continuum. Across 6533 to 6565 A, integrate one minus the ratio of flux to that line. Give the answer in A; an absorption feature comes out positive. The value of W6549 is -0.51 A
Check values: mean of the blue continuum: 3.3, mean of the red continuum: 3.22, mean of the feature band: 3.31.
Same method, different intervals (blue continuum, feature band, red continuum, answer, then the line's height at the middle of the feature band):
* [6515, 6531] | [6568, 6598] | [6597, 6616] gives -0.9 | 3.2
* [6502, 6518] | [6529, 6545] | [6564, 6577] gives -1.5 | 3.17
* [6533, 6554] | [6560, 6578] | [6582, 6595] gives 0.1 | 3.25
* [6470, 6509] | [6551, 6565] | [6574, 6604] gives -0.2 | 3.23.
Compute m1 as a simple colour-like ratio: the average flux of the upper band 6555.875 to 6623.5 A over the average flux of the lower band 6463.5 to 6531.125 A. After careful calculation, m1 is 0.99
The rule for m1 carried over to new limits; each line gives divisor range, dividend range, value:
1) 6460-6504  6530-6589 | 1.01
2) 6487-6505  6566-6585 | 1.06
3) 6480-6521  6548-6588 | 1.03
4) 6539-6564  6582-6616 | 0.98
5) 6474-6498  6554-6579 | 1.03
